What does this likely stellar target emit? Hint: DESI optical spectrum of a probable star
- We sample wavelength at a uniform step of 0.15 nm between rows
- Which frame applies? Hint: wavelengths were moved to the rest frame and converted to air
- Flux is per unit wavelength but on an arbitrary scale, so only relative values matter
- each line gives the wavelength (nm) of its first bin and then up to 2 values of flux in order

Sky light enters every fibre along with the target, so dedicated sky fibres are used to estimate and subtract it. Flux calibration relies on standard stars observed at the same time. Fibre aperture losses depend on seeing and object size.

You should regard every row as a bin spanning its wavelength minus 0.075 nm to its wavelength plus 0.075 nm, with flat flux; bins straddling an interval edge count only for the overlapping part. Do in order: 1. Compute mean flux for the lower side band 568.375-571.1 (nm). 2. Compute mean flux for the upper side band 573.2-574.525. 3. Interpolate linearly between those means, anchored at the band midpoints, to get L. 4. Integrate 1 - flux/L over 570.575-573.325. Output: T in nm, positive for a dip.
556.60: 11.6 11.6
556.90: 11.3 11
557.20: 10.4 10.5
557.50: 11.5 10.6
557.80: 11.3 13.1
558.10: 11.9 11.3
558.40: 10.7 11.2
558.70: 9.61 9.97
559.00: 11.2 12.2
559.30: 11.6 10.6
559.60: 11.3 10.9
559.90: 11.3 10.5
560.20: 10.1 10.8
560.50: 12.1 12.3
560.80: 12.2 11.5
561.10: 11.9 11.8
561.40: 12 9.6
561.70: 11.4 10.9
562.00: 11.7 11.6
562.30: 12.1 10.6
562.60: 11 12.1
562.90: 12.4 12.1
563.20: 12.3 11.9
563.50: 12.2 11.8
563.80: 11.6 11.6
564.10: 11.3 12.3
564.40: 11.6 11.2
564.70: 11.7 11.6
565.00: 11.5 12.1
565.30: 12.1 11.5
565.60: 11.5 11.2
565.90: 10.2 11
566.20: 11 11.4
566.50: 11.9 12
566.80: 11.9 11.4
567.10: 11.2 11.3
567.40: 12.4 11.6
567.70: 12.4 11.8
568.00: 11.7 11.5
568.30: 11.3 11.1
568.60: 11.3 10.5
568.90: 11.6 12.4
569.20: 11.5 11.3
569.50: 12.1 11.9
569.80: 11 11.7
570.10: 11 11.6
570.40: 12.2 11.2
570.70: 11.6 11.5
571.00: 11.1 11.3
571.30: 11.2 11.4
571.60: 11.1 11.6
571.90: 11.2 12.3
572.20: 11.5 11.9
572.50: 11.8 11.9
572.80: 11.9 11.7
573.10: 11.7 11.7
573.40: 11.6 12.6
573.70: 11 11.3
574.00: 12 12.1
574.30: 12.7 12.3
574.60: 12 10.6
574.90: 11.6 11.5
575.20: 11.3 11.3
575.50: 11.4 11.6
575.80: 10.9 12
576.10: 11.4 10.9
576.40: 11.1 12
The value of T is 0.03 nm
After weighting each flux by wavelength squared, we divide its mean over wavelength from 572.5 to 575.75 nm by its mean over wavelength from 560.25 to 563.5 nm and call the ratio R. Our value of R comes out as 1.0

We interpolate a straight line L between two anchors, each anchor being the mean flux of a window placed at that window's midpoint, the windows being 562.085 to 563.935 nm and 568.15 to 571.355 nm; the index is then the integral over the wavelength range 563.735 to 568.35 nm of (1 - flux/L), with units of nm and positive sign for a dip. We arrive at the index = 0.027 nm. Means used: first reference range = 11.8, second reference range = 11.5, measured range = 11.6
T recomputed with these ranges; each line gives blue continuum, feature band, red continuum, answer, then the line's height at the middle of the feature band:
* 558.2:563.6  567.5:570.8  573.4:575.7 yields 0.00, 11.6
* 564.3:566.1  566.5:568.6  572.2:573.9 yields -0.02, 11.5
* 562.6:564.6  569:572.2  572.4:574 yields 0.07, 11.8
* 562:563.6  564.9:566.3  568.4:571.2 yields 0.04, 11.7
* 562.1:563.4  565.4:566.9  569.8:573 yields 0.04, 11.7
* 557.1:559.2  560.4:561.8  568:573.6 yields -0.05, 11.2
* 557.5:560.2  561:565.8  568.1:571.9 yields -0.17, 11.2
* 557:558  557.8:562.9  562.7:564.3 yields 0.09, 11.5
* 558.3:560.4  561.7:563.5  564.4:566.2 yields -0.09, 11.2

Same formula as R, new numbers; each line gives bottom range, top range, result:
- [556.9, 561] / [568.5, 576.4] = 1.09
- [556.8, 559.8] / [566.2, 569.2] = 1.08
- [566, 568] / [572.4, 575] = 1.04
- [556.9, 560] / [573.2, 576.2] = 1.11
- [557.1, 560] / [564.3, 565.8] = 1.07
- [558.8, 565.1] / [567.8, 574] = 1.04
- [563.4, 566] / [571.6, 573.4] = 1.04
